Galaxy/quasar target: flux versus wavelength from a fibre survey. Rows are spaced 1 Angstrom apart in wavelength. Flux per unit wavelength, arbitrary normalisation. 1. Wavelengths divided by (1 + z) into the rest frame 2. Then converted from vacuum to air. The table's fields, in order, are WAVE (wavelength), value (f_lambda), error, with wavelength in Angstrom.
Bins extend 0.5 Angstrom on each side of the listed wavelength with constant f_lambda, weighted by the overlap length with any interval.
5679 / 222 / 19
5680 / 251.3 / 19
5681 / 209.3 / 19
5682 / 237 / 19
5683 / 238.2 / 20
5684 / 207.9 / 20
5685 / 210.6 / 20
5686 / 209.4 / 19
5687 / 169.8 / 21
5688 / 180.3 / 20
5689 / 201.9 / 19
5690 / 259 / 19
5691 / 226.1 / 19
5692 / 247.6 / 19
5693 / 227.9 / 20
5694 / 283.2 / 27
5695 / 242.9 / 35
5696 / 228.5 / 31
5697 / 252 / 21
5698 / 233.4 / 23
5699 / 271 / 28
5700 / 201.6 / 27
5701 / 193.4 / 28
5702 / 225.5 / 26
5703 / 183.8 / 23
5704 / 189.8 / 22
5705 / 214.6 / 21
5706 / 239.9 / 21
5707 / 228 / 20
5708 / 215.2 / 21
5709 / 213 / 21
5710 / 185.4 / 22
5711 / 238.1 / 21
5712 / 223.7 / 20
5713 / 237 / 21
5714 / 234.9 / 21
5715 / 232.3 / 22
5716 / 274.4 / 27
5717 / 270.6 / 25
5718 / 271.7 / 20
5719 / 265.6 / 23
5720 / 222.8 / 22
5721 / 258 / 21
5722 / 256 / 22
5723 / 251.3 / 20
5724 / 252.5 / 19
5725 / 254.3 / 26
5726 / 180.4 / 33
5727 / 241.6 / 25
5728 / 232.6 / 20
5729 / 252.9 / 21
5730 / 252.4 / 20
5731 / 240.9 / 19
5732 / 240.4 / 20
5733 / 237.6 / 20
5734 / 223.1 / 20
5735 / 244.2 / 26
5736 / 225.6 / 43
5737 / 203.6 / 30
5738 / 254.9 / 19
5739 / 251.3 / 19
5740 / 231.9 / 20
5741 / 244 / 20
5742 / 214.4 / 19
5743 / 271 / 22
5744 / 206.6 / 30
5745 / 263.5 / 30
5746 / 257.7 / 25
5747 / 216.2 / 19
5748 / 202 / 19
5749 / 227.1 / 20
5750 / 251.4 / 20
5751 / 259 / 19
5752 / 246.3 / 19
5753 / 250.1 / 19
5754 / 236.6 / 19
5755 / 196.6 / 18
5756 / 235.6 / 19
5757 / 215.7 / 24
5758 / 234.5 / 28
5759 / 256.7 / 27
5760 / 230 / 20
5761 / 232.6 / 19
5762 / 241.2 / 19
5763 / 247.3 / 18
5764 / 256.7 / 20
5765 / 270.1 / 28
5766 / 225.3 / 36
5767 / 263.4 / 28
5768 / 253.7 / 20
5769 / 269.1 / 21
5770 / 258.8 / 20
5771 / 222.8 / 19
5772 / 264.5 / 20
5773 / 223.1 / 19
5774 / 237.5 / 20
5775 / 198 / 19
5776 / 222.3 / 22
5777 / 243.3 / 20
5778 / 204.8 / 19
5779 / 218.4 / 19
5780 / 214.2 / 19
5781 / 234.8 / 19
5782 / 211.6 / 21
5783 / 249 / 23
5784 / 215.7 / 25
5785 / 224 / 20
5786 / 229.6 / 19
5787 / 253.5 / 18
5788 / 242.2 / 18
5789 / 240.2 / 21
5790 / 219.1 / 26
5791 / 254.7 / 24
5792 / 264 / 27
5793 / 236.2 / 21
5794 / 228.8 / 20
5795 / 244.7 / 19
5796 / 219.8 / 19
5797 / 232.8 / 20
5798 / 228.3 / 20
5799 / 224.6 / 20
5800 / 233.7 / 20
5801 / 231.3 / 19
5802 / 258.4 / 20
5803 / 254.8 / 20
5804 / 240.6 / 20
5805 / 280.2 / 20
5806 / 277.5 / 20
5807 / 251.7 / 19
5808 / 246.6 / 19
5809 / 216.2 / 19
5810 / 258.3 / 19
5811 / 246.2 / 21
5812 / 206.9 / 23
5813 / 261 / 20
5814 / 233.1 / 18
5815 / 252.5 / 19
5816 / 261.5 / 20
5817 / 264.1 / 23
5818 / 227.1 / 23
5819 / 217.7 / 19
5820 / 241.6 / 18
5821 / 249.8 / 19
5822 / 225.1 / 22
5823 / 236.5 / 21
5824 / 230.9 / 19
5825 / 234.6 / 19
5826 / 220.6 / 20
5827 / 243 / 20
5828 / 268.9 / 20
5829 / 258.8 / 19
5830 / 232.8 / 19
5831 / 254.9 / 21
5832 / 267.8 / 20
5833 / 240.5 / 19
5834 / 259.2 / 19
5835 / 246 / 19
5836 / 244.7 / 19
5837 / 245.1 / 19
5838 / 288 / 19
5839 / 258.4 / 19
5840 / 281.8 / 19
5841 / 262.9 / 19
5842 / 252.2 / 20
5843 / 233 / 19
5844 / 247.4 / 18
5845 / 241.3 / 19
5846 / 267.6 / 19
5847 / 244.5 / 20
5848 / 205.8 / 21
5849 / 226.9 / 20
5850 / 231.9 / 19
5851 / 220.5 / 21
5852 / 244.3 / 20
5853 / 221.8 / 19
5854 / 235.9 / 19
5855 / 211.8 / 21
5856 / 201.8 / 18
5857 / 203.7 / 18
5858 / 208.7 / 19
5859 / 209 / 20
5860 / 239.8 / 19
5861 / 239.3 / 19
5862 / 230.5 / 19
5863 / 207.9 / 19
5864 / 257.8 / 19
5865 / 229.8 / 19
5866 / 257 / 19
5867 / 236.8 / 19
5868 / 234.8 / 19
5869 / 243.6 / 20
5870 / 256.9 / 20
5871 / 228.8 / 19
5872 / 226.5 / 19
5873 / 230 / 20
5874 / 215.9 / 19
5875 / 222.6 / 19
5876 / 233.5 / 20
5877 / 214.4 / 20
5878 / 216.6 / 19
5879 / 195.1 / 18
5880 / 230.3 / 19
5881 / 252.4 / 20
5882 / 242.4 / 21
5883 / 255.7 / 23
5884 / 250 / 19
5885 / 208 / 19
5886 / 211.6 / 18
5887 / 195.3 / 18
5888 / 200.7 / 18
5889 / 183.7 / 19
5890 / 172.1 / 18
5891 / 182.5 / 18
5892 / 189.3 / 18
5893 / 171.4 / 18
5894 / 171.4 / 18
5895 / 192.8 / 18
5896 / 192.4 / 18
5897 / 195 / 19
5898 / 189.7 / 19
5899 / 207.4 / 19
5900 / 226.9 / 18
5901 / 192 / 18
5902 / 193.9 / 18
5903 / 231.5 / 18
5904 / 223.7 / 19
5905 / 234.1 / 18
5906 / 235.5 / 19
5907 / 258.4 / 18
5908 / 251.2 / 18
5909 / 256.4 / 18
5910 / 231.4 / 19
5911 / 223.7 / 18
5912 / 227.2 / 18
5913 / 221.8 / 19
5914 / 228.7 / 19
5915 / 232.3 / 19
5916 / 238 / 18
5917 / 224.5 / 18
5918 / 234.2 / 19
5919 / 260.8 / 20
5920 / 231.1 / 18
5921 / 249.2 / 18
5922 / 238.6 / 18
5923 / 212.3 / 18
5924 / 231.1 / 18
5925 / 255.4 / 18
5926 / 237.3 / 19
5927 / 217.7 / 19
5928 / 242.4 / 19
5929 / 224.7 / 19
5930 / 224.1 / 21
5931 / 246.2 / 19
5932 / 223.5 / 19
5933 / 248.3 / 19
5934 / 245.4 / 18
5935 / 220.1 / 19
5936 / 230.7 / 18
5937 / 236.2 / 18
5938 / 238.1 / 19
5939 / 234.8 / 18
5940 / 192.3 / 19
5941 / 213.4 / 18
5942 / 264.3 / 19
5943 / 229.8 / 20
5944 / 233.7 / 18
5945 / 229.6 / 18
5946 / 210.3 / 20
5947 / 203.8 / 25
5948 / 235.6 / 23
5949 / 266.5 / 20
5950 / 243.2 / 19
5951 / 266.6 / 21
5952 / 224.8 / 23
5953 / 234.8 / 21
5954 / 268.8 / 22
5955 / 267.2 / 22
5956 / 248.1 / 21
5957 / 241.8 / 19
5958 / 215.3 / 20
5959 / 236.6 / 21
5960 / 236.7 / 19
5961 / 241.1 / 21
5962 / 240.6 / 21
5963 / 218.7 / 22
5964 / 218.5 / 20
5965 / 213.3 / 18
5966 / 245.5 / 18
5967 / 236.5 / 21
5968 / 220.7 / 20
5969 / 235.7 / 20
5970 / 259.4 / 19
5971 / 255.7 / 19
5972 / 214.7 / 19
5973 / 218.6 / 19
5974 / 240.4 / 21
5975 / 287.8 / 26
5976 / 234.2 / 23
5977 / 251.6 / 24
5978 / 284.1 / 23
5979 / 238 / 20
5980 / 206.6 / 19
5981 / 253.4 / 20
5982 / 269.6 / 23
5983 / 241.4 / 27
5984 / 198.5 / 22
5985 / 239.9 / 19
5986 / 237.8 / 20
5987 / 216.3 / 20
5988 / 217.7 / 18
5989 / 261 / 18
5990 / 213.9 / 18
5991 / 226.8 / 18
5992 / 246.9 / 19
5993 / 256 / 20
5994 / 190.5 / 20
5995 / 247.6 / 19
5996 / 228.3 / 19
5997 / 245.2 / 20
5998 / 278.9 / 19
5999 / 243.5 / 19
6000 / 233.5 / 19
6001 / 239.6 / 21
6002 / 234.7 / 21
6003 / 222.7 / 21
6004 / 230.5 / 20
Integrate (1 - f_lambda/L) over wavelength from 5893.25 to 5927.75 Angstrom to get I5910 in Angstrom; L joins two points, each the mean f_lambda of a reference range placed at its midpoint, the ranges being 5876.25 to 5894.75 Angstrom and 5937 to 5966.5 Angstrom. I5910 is -1.0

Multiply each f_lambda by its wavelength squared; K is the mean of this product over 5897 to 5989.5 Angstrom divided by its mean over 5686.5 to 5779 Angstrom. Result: 1.07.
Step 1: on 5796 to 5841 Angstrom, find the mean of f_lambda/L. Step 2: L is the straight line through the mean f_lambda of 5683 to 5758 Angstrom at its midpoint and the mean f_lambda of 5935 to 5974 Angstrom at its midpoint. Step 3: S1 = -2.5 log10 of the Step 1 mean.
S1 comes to -0.06 mag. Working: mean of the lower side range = 232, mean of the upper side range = 235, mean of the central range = 246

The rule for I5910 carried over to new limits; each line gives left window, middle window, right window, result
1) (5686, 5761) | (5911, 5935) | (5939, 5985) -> 0.3 Angstrom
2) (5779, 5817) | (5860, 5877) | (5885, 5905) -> -2.0 Angstrom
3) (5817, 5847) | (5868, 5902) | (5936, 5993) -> 4.4 Angstrom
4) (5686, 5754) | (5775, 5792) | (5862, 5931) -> 0.0 Angstrom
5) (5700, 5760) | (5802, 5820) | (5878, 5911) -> -1.9 Angstrom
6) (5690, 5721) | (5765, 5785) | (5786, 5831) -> 0.4 Angstrom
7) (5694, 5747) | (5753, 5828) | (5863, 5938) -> -2.3 Angstrom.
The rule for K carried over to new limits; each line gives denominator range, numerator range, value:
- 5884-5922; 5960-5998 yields 1.13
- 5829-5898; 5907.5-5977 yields 1.06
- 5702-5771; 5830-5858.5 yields 1.05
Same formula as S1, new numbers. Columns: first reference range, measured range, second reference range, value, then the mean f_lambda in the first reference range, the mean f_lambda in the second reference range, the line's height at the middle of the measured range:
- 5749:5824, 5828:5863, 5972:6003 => 0.00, 239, 239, 239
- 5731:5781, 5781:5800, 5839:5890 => 0.00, 237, 230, 234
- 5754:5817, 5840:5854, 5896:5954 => -0.02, 239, 231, 235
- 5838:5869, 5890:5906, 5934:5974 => 0.18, 236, 235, 235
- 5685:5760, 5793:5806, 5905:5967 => -0.03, 233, 235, 234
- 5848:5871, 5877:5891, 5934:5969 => 0.07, 229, 234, 230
